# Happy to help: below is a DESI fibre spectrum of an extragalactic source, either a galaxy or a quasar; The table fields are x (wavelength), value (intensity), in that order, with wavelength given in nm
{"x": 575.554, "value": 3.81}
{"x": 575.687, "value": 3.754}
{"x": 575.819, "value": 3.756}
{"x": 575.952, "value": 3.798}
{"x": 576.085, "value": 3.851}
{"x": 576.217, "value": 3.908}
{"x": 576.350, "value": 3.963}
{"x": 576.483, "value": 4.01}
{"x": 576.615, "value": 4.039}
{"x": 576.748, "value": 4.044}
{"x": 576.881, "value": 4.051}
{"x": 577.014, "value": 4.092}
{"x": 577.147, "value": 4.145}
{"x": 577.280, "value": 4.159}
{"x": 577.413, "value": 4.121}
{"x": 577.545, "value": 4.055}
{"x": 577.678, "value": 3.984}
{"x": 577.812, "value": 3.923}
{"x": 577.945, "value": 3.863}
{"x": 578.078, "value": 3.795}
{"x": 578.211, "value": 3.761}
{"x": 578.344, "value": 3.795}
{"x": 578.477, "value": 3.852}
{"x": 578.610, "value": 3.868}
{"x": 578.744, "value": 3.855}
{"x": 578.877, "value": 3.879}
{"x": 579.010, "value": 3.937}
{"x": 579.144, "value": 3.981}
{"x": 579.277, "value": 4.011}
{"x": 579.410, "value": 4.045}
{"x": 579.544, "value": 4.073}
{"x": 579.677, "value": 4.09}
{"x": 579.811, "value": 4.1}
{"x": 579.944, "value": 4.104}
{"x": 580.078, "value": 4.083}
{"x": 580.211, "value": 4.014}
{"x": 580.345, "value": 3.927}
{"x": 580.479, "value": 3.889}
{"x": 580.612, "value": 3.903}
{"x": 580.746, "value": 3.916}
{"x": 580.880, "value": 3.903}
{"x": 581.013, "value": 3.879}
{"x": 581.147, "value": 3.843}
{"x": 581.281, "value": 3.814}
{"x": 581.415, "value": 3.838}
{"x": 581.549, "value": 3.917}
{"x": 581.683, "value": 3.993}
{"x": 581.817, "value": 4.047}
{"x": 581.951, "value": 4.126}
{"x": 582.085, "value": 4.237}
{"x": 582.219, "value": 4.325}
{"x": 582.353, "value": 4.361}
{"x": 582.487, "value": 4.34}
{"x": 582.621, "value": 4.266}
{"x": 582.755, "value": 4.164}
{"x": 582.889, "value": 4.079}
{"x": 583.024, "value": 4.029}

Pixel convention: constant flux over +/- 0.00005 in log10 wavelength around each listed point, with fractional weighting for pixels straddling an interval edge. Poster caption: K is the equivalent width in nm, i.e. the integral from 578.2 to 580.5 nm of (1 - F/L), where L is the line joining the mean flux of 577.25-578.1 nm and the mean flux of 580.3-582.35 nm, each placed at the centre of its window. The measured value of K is 0.012 nm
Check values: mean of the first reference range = 3.99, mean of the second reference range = 3.98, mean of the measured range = 3.97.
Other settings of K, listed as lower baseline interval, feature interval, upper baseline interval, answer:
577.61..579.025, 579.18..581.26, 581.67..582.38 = 0.02 nm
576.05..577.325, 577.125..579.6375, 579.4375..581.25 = 0.03 nm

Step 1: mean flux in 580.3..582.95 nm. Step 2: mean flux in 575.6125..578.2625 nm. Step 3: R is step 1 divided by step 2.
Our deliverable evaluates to 1.02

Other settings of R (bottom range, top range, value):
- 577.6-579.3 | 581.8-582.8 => 1.09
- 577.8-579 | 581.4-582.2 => 1.05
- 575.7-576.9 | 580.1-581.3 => 1.00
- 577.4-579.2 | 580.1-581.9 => 1.01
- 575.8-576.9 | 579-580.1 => 1.03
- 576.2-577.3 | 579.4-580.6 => 1.00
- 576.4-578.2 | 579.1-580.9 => 1.00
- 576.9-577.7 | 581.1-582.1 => 0.97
